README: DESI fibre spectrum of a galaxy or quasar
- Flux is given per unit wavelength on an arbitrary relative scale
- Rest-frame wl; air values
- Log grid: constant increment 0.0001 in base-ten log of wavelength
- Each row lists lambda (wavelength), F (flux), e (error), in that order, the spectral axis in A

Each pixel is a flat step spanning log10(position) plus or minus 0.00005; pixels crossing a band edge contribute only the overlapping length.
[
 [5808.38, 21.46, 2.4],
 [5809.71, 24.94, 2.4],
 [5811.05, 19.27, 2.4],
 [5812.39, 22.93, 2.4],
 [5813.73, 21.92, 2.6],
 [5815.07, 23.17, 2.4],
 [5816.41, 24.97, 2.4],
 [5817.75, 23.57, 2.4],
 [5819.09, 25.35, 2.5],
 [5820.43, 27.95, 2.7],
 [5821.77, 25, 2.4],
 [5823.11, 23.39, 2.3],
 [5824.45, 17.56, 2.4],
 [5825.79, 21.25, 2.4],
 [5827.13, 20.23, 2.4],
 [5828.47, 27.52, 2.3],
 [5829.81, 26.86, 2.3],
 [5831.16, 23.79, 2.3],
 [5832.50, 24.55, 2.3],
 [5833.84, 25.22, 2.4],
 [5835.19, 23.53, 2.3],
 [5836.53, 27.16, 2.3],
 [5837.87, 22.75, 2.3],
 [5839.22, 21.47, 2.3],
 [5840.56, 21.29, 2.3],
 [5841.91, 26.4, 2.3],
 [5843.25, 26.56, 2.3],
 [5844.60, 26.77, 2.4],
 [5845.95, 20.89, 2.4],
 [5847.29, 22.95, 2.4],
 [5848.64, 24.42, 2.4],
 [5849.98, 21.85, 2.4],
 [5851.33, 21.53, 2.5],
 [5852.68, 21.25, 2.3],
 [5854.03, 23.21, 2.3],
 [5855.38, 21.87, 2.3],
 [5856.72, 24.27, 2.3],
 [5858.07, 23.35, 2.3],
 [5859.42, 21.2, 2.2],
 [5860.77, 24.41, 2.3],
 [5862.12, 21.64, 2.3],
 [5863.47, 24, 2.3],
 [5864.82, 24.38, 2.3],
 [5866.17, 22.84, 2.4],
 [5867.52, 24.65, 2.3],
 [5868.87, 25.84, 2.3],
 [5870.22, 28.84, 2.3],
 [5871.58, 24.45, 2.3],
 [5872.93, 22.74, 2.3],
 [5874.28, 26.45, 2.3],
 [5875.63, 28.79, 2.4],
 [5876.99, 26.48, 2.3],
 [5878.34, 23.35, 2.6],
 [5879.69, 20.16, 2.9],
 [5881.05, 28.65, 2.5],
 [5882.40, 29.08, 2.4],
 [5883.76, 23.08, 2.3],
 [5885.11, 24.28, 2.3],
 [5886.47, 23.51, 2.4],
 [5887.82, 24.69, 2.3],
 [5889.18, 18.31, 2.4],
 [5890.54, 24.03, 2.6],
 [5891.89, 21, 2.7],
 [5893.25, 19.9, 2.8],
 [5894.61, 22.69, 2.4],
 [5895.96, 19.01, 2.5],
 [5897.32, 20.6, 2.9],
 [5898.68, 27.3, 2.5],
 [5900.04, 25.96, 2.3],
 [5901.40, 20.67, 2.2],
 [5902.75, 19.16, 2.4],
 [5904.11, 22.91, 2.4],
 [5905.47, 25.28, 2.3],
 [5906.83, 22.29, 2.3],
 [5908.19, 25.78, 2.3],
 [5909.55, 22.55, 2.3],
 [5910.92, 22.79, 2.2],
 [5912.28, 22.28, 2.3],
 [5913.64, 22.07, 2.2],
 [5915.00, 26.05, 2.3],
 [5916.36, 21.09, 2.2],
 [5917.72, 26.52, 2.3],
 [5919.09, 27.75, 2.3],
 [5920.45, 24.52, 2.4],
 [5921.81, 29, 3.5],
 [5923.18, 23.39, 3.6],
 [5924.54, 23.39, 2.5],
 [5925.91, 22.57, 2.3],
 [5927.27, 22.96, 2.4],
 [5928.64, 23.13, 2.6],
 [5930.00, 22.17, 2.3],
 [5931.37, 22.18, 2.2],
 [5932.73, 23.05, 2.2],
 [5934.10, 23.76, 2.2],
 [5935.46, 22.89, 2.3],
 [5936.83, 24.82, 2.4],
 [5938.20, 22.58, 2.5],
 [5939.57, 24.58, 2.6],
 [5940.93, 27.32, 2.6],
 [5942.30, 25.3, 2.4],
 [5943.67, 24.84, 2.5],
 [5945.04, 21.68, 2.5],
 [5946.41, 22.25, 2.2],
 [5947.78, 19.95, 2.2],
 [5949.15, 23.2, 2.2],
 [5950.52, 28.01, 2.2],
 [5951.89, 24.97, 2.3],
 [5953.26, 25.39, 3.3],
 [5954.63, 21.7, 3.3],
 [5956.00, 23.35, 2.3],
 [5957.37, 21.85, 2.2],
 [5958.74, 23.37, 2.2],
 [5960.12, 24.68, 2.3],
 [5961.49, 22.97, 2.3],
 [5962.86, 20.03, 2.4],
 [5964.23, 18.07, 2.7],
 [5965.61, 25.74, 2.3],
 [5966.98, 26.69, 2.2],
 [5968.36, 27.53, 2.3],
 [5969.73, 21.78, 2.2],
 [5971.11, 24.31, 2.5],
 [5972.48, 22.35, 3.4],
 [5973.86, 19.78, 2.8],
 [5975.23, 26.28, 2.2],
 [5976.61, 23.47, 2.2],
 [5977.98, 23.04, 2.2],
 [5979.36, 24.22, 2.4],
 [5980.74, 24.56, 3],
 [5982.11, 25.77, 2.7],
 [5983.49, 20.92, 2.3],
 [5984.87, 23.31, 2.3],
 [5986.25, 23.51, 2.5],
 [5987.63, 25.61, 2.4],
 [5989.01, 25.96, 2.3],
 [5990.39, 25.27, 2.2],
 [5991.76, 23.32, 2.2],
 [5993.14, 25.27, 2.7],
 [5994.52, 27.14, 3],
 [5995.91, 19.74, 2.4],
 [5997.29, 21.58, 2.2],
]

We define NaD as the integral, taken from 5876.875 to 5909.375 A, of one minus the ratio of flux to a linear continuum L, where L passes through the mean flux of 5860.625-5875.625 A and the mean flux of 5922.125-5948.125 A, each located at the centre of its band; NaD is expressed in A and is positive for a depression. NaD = 1.4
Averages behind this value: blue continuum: 24.8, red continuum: 23.4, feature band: 23.2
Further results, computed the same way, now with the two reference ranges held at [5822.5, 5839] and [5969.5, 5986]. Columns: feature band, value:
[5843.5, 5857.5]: 0.3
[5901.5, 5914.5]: 0.4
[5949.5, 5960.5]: -0.3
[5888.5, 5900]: 0.8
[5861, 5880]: -0.9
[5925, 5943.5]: -0.2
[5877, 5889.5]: -0.4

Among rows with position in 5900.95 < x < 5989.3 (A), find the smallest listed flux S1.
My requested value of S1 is 18.07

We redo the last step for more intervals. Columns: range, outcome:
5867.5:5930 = 18.31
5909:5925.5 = 21.09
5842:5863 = 20.89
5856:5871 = 21.2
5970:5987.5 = 19.78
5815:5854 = 17.56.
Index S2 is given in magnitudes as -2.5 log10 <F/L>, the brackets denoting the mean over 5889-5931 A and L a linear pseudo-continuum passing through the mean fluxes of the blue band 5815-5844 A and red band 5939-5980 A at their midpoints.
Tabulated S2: 0.03 mag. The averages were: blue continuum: 24.1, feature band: 23.2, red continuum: 23.6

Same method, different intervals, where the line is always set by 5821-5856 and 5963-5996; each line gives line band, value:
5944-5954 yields 0.007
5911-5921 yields -0.025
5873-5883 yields -0.103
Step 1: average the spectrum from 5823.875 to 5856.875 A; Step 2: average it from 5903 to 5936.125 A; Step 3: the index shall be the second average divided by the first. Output 1.01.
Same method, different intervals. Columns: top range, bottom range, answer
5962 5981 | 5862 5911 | 0.98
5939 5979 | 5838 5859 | 1.02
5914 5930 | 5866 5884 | 0.96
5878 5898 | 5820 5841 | 0.96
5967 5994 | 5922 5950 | 1.03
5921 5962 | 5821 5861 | 1.01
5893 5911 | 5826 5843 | 0.94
